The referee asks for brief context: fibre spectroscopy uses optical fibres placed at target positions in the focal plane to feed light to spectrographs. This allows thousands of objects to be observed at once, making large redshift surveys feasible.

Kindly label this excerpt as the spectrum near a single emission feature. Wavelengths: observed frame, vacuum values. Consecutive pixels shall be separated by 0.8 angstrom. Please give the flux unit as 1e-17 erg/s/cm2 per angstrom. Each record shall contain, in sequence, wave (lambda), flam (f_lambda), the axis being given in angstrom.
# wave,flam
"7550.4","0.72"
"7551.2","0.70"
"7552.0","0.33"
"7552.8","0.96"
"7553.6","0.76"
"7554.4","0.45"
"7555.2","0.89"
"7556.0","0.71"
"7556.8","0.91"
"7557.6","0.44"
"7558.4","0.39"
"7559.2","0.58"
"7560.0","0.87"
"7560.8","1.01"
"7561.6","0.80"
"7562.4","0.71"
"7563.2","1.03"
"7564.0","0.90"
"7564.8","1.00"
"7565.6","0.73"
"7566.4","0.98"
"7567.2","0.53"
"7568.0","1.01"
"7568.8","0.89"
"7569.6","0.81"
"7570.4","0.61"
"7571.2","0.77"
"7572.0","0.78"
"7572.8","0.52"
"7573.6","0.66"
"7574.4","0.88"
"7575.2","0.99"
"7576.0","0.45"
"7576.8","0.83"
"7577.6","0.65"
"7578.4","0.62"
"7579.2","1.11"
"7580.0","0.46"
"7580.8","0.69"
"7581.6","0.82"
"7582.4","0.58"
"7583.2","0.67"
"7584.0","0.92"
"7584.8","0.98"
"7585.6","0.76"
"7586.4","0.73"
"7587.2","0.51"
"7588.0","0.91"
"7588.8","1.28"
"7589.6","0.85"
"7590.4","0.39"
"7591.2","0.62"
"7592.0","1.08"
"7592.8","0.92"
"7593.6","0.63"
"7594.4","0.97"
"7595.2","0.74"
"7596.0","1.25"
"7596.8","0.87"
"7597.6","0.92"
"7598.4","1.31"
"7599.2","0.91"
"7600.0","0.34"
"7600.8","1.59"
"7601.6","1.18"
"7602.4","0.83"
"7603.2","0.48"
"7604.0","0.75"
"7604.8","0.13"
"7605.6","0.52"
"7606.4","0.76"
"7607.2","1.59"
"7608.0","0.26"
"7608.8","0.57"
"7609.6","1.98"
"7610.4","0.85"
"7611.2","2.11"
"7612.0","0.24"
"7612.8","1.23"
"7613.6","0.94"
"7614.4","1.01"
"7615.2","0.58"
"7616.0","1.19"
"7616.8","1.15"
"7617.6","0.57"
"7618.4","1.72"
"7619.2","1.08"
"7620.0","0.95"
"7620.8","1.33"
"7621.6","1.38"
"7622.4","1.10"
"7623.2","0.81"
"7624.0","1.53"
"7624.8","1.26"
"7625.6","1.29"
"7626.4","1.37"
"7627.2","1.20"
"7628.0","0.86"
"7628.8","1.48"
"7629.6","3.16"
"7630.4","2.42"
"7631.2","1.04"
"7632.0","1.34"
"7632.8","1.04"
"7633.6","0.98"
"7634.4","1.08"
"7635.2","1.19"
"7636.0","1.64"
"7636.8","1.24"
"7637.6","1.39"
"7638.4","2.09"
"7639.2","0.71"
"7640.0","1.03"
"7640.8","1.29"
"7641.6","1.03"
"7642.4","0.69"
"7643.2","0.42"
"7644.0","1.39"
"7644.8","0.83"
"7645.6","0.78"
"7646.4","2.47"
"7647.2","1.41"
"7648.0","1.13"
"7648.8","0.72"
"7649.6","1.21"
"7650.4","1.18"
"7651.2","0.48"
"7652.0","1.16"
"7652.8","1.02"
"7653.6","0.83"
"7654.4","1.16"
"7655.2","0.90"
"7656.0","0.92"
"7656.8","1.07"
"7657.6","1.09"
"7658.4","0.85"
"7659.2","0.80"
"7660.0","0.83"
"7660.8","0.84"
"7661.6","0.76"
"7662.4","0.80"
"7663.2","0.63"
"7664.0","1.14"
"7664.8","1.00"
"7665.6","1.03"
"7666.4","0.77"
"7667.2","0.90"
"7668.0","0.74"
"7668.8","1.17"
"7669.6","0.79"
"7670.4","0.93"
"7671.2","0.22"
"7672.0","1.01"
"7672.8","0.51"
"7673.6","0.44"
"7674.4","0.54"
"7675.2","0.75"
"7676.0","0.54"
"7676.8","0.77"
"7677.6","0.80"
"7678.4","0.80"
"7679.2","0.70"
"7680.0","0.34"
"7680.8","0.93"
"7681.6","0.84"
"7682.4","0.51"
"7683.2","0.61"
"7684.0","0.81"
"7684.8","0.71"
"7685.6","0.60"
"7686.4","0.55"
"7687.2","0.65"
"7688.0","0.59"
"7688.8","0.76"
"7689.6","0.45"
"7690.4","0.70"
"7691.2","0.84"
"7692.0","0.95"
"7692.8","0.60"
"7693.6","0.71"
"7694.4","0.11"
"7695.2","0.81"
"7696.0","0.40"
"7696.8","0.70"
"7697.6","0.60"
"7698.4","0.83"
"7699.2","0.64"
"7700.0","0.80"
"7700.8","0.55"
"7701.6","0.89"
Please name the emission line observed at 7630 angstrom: Mg II 2798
